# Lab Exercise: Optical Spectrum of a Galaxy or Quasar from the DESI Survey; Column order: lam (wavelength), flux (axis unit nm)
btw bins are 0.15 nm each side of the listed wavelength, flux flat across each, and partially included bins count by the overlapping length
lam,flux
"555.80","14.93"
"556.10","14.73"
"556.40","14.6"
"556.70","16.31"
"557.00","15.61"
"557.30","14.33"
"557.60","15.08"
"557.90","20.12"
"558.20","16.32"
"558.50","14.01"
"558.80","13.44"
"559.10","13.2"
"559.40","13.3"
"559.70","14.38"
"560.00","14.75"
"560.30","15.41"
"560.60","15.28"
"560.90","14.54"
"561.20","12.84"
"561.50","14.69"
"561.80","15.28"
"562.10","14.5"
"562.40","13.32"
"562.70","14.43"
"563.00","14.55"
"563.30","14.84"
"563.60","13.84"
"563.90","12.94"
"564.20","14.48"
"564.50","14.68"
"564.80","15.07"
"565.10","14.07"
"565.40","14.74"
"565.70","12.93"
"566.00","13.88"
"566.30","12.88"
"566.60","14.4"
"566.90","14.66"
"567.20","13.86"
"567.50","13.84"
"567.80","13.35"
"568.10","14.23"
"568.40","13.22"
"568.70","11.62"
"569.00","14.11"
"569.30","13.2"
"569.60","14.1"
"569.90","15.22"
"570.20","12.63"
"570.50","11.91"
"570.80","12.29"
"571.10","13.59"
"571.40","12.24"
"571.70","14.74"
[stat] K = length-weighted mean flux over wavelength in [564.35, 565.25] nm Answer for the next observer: 14.6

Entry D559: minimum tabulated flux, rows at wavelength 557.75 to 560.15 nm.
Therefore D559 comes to 13.2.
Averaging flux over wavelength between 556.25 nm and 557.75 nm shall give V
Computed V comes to 15.2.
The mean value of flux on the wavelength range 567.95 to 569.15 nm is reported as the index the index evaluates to 13.3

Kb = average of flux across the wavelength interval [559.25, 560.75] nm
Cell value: 14.6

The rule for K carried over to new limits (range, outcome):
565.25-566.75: 13.8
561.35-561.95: 15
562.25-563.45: 14.3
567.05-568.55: 13.7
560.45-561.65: 14.3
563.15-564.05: 13.9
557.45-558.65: 16.4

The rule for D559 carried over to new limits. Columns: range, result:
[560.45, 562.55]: 12.84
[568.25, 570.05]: 11.62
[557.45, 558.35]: 15.08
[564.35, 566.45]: 12.88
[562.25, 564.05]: 12.94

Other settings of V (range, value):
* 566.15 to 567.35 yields 13.9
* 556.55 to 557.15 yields 16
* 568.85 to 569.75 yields 13.8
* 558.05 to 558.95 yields 14.6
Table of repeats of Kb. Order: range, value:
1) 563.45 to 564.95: 14.2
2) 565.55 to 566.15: 13.4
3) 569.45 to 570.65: 13.5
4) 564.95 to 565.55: 14.4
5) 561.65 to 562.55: 14.4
